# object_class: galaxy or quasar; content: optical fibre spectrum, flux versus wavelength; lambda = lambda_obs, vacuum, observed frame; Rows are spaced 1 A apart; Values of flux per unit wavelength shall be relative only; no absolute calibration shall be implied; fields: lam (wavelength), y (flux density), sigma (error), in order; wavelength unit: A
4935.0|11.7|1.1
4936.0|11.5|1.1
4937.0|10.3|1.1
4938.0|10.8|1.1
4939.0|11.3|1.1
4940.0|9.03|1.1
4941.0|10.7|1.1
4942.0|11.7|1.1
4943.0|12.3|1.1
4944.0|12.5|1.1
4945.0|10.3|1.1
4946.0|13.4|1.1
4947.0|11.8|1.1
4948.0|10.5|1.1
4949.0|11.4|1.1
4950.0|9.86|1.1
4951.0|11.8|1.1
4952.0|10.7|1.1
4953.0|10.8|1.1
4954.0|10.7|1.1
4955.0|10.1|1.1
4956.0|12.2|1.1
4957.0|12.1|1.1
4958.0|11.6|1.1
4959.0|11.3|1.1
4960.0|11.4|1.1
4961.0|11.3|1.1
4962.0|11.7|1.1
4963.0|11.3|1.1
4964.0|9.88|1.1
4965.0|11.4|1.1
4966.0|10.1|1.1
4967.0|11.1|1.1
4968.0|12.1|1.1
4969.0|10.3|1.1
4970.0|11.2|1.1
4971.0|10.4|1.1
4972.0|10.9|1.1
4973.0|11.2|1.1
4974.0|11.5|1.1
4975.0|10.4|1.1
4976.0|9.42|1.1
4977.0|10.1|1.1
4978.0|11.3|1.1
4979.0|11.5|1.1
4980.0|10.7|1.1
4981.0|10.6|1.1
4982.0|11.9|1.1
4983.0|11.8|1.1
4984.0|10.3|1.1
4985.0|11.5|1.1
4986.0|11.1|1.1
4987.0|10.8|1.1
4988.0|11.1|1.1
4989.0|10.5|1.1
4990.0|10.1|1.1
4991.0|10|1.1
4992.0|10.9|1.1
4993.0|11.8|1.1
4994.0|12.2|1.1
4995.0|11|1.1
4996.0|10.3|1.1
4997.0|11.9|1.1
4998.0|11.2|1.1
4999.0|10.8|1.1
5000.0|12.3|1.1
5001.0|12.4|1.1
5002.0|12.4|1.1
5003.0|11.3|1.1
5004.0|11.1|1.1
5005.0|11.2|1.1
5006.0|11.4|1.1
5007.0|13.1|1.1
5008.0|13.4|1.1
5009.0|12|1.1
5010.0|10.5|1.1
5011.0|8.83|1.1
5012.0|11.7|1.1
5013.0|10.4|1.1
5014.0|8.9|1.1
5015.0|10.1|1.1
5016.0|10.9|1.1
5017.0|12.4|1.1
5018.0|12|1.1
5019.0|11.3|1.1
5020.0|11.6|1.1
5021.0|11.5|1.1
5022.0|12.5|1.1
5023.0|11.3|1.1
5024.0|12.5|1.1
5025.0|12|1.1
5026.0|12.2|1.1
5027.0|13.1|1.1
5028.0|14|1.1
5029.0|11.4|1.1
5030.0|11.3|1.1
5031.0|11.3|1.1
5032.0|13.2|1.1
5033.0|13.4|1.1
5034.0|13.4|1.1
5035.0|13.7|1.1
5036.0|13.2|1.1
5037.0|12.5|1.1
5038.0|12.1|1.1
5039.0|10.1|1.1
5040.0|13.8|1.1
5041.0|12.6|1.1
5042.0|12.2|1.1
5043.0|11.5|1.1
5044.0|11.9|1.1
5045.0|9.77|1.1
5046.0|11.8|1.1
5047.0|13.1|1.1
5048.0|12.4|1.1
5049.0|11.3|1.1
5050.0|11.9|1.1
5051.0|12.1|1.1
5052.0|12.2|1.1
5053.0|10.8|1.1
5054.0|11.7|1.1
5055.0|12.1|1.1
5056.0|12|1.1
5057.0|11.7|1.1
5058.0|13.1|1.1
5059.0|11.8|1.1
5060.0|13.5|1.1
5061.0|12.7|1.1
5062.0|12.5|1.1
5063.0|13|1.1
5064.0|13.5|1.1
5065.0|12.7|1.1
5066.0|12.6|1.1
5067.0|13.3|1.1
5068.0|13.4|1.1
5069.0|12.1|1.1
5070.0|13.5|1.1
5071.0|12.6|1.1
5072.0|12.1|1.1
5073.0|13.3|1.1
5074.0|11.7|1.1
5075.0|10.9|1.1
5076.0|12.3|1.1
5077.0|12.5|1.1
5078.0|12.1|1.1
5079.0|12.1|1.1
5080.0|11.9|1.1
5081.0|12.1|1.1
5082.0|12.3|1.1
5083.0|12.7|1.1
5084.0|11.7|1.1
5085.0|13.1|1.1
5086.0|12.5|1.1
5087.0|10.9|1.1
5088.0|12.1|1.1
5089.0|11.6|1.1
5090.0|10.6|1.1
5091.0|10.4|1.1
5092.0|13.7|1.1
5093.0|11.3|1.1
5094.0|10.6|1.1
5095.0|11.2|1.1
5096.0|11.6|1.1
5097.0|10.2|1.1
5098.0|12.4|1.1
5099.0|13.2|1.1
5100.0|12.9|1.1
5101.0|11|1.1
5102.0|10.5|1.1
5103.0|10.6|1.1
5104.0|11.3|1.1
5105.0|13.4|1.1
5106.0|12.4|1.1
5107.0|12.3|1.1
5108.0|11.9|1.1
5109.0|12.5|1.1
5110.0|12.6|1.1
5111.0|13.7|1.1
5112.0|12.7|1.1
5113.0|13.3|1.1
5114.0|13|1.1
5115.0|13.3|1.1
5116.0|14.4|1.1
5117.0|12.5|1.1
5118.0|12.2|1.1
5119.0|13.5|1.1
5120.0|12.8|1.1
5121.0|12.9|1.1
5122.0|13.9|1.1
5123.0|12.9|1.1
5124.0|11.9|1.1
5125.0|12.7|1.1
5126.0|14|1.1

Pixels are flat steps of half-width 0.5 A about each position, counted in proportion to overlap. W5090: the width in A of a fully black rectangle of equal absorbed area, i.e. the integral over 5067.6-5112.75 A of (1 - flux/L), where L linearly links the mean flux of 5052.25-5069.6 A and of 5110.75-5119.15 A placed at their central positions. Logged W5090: 2.8 A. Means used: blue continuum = 12.5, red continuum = 13.1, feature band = 12.1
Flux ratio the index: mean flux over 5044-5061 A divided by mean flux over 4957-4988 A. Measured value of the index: 1.09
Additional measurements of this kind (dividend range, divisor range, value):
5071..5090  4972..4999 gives 1.10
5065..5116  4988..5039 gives 1.04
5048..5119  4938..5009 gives 1.09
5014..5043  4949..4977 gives 1.10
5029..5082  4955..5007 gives 1.10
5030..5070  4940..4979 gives 1.11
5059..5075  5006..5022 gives 1.13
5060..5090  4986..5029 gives 1.08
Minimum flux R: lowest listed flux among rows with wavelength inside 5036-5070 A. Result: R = 9.77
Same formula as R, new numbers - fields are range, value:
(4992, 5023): 8.83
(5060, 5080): 10.9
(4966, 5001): 9.42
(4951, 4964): 9.88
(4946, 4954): 9.86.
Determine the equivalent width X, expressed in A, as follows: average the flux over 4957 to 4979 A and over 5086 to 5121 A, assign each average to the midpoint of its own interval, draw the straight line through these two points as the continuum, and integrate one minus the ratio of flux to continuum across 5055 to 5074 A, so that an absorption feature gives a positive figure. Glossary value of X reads -1.4 A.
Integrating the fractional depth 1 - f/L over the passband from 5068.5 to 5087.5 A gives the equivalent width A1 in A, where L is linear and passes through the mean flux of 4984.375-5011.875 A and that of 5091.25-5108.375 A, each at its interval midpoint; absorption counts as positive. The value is -0.9 A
